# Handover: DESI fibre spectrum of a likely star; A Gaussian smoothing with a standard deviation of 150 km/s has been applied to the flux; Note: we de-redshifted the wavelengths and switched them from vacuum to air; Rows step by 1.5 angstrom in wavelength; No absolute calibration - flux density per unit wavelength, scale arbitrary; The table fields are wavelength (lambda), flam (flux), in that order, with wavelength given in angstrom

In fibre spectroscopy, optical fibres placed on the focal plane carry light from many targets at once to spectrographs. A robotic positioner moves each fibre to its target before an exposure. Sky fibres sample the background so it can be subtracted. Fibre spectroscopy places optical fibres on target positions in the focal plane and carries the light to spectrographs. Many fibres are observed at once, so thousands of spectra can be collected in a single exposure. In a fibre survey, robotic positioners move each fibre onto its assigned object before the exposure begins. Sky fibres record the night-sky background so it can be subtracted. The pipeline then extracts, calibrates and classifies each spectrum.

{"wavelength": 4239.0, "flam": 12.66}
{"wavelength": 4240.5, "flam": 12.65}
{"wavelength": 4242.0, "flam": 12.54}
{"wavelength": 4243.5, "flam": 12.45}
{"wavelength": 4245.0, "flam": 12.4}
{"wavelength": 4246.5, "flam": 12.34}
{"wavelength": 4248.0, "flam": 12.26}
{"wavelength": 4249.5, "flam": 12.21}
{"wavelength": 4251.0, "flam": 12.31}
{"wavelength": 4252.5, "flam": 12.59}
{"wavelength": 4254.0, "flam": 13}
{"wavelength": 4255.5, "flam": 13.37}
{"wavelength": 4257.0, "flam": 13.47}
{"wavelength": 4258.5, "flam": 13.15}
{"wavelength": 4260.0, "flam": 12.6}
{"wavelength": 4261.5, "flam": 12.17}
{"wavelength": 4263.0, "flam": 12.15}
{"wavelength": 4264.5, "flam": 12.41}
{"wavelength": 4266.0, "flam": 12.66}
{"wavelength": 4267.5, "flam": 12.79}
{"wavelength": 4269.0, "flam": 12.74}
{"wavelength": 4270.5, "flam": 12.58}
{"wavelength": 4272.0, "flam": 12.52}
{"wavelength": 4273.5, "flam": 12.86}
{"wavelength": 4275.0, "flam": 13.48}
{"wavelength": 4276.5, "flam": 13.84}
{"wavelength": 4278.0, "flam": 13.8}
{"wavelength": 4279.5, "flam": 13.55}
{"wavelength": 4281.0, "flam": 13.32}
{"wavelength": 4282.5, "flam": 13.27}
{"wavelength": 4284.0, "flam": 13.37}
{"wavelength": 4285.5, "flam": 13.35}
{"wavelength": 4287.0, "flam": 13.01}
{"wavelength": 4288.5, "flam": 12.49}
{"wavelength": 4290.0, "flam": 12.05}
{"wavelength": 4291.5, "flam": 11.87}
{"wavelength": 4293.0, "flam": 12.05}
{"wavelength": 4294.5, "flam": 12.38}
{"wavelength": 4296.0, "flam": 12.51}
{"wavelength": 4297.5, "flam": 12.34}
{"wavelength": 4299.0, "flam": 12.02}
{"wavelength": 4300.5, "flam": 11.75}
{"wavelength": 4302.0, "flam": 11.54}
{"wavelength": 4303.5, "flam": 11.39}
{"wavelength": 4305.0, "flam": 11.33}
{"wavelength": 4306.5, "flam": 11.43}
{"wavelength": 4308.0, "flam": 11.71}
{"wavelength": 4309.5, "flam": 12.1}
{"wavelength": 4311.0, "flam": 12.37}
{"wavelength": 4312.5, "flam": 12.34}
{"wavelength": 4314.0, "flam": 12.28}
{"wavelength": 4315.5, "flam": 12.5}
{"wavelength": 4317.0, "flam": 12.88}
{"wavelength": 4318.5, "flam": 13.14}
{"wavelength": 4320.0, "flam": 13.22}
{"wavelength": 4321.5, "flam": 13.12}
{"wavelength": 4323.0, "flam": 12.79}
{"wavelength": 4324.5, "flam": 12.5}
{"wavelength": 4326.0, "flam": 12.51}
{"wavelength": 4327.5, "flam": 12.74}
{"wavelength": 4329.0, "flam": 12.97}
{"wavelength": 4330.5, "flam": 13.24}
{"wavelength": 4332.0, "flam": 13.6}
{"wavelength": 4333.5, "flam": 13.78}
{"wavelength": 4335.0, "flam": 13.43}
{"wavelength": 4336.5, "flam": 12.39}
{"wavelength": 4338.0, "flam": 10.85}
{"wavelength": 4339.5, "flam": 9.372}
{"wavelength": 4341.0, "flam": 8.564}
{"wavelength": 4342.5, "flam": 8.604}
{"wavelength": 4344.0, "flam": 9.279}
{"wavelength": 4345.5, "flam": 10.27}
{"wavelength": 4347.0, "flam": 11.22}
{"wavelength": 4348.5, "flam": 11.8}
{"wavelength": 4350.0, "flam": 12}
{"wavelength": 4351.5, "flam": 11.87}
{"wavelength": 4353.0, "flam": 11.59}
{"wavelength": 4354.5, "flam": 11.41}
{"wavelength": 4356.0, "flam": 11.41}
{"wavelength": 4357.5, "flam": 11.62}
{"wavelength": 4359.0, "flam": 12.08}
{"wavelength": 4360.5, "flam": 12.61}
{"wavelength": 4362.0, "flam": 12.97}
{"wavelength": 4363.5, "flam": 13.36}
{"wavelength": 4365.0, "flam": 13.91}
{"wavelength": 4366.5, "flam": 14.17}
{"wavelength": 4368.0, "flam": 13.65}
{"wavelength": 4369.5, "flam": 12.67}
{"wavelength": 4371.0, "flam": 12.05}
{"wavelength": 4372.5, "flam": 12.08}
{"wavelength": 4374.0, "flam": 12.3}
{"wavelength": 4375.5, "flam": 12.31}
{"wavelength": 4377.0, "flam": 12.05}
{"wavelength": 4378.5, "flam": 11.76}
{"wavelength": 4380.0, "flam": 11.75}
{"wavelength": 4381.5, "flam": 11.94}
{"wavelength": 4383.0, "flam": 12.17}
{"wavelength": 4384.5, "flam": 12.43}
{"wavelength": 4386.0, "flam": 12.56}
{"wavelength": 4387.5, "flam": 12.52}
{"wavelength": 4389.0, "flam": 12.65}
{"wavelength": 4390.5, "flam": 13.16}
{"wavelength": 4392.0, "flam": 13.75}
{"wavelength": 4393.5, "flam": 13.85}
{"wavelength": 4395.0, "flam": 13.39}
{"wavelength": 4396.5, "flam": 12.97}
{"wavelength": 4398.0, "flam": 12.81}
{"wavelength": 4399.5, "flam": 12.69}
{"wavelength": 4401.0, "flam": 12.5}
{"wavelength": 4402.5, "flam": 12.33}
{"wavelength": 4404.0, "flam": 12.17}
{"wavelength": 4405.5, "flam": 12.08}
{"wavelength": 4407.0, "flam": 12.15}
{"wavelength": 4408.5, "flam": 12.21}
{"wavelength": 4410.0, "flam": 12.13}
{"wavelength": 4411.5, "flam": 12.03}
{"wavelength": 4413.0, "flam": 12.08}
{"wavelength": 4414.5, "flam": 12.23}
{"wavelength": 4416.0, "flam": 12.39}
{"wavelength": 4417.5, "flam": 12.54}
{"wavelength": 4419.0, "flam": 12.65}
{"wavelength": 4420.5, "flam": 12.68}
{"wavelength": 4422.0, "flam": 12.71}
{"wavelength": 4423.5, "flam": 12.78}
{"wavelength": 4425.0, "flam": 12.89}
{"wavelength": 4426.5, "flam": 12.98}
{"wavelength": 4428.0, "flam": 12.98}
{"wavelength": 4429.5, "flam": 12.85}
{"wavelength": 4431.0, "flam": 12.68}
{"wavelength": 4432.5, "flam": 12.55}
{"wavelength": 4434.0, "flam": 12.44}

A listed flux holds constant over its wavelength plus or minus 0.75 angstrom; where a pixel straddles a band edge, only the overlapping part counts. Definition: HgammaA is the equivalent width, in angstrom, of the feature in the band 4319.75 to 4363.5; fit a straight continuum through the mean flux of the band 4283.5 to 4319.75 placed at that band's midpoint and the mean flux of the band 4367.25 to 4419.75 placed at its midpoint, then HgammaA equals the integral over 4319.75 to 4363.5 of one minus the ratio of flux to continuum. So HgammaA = 1.7 angstrom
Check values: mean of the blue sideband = 12.3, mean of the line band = 11.9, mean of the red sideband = 12.5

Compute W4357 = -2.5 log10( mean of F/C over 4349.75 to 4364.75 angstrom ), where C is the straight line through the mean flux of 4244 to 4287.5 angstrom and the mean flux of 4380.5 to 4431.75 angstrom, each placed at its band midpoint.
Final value 0.05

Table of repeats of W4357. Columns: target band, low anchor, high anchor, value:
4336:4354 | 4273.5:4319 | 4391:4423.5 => 0.180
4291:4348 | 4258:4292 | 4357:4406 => 0.073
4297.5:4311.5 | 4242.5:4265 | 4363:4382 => 0.075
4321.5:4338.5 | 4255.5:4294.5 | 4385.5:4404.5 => 0.003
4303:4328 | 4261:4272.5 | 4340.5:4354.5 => -0.091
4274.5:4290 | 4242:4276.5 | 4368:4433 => -0.052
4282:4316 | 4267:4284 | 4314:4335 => 0.074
